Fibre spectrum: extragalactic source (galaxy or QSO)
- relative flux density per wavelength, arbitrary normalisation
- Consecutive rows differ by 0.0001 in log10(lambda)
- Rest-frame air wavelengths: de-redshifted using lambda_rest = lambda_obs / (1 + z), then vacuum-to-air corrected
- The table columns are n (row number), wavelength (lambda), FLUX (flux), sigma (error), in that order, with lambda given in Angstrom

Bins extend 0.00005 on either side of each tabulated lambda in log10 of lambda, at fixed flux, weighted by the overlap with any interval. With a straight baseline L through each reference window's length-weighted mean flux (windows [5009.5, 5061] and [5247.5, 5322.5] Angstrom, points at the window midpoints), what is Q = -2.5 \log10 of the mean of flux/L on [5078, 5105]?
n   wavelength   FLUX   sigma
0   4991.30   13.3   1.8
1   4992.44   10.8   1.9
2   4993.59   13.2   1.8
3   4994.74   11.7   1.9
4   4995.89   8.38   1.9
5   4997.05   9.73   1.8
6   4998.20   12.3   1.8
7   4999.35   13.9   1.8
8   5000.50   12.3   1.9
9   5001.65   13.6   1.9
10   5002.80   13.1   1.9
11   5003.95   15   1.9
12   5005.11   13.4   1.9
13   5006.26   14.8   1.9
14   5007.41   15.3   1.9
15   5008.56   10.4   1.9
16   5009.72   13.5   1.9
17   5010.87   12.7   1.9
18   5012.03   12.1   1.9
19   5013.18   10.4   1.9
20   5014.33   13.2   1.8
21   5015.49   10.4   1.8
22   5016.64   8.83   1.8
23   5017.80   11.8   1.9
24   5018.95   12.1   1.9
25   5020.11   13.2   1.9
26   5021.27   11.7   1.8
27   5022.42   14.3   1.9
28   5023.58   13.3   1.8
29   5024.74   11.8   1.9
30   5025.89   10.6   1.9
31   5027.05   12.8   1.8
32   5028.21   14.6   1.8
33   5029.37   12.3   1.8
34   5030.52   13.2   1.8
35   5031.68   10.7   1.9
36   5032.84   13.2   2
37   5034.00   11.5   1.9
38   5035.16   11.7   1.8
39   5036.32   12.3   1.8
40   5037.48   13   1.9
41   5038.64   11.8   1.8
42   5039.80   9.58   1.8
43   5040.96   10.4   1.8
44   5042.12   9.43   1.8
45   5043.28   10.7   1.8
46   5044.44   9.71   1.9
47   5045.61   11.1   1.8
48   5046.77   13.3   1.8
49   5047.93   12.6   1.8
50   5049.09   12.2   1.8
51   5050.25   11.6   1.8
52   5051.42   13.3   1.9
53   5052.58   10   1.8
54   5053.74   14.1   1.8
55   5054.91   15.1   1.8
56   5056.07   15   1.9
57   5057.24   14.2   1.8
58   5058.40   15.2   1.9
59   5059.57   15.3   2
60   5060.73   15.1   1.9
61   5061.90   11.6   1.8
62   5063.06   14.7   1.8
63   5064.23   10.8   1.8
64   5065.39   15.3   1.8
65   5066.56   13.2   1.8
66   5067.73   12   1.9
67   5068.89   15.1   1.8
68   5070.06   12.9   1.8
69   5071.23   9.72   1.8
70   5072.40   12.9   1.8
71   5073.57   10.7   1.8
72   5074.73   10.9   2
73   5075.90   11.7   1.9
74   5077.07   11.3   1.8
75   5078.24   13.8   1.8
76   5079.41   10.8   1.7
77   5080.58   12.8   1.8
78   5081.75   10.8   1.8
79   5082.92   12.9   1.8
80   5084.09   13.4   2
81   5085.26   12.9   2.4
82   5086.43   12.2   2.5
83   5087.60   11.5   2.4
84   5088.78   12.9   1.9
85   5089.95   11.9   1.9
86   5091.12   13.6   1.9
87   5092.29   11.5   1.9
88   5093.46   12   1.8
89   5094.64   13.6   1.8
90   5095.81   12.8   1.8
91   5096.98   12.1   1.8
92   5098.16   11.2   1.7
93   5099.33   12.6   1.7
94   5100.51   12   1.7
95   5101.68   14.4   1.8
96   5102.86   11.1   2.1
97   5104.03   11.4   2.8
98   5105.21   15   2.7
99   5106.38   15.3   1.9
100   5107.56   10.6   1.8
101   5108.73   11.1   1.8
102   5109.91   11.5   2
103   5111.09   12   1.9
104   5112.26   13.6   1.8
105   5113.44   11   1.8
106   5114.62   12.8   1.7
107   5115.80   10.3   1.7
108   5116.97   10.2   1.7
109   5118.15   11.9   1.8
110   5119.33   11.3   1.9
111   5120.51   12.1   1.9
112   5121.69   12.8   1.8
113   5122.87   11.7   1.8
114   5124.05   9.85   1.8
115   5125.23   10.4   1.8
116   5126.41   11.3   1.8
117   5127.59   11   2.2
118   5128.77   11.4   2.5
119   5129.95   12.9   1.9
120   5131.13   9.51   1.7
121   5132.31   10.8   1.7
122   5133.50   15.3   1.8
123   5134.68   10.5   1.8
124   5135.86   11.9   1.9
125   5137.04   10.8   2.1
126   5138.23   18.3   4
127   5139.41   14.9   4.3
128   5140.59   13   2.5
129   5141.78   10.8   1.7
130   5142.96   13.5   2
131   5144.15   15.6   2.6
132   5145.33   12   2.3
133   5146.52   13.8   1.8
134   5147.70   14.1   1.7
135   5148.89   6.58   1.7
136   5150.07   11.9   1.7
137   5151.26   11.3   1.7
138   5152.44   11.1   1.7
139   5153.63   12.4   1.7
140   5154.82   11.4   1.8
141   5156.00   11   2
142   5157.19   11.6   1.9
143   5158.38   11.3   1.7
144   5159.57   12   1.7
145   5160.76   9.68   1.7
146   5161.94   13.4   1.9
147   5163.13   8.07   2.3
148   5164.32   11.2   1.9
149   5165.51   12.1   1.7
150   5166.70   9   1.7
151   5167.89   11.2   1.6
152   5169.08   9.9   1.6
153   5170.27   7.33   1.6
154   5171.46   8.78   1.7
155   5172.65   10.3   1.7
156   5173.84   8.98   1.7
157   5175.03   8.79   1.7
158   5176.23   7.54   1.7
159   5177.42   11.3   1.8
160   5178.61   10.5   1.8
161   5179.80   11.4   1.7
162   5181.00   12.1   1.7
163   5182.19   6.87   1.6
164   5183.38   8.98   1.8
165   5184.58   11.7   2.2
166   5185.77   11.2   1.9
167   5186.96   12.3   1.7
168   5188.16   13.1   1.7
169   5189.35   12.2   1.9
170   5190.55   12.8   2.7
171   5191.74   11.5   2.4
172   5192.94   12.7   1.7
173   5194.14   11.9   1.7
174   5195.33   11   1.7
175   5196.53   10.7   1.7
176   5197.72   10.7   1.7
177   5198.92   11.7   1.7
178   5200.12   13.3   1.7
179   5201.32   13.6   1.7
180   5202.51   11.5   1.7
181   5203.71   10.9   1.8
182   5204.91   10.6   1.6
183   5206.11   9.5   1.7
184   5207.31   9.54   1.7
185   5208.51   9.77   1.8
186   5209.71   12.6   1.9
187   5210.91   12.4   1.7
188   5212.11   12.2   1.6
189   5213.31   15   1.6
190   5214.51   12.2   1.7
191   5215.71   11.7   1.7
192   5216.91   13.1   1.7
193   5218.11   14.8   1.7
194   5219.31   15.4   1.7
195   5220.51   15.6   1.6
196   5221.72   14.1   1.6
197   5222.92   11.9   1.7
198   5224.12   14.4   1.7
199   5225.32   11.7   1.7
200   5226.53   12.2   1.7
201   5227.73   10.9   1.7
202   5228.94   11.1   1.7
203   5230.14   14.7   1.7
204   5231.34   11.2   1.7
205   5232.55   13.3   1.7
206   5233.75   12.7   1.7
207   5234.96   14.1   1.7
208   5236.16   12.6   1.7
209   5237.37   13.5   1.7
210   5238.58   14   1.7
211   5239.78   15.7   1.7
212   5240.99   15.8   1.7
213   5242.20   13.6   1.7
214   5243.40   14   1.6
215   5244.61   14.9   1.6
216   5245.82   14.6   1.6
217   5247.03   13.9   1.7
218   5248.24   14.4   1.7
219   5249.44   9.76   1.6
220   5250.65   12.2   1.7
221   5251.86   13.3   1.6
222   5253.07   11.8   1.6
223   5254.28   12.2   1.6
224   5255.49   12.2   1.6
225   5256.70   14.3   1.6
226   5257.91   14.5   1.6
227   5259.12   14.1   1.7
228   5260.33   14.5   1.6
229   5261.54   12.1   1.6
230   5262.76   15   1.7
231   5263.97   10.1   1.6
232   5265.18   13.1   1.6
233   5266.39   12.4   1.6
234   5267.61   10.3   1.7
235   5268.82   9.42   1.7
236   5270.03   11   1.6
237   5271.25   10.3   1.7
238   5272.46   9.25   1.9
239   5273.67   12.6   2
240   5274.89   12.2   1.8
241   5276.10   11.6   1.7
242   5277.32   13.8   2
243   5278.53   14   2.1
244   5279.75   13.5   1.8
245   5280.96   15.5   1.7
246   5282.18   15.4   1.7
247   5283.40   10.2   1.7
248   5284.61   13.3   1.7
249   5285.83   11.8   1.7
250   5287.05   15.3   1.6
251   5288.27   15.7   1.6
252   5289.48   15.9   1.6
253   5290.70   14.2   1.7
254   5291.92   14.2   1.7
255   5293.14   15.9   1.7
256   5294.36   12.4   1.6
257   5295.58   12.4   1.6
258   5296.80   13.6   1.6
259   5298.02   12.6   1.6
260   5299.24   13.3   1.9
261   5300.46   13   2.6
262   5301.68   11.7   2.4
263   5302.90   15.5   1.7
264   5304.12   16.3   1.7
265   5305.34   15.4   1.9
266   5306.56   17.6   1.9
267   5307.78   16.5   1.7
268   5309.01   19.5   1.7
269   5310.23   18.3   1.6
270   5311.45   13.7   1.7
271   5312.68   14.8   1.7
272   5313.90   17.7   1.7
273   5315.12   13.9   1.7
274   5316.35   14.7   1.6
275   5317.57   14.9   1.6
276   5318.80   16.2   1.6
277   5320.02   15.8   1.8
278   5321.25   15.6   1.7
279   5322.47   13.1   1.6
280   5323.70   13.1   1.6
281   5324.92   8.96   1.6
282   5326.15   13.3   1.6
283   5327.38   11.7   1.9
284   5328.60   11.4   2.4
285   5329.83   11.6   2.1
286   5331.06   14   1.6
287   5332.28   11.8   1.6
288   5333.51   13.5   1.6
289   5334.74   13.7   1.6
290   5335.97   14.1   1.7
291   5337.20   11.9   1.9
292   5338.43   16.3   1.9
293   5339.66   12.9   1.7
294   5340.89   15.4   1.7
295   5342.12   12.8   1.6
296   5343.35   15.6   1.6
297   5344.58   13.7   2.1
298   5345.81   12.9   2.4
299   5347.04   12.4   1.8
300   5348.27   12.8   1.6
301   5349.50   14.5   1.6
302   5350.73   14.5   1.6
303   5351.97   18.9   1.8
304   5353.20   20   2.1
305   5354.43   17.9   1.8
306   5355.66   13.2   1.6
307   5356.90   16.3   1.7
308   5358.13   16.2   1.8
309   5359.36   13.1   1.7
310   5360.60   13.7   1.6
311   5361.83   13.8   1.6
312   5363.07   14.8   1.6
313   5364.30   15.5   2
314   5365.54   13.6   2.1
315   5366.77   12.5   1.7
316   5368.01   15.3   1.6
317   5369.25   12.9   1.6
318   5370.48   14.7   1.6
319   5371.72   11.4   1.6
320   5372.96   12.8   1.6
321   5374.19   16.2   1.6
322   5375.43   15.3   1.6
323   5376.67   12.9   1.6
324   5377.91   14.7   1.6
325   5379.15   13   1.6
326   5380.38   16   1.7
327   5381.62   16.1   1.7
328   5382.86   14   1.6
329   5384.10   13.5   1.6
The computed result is 0.022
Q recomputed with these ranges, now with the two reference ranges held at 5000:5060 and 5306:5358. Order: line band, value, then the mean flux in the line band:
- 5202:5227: 0.109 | 12.4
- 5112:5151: 0.097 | 12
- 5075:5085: 0.055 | 12.2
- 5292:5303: 0.079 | 13.3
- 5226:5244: 0.047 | 13.3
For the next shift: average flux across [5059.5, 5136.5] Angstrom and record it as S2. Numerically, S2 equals 12.2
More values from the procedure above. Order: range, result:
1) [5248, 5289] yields 12.7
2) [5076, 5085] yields 12.2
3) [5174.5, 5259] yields 12.4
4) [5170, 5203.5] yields 10.9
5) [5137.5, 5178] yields 11.3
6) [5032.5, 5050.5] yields 11.5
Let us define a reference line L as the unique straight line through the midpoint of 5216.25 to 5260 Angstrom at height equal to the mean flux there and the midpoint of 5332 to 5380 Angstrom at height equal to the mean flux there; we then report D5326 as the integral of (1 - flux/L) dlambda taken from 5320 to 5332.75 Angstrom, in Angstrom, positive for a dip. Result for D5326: 1.3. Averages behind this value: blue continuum 13.4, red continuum 14.3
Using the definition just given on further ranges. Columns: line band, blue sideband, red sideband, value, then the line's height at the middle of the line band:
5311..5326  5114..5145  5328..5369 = -0.42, 14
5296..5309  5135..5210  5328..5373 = -1.34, 13.4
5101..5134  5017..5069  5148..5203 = -0.71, 11.6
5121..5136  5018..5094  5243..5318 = 1.57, 12.8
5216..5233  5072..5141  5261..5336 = -0.13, 13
